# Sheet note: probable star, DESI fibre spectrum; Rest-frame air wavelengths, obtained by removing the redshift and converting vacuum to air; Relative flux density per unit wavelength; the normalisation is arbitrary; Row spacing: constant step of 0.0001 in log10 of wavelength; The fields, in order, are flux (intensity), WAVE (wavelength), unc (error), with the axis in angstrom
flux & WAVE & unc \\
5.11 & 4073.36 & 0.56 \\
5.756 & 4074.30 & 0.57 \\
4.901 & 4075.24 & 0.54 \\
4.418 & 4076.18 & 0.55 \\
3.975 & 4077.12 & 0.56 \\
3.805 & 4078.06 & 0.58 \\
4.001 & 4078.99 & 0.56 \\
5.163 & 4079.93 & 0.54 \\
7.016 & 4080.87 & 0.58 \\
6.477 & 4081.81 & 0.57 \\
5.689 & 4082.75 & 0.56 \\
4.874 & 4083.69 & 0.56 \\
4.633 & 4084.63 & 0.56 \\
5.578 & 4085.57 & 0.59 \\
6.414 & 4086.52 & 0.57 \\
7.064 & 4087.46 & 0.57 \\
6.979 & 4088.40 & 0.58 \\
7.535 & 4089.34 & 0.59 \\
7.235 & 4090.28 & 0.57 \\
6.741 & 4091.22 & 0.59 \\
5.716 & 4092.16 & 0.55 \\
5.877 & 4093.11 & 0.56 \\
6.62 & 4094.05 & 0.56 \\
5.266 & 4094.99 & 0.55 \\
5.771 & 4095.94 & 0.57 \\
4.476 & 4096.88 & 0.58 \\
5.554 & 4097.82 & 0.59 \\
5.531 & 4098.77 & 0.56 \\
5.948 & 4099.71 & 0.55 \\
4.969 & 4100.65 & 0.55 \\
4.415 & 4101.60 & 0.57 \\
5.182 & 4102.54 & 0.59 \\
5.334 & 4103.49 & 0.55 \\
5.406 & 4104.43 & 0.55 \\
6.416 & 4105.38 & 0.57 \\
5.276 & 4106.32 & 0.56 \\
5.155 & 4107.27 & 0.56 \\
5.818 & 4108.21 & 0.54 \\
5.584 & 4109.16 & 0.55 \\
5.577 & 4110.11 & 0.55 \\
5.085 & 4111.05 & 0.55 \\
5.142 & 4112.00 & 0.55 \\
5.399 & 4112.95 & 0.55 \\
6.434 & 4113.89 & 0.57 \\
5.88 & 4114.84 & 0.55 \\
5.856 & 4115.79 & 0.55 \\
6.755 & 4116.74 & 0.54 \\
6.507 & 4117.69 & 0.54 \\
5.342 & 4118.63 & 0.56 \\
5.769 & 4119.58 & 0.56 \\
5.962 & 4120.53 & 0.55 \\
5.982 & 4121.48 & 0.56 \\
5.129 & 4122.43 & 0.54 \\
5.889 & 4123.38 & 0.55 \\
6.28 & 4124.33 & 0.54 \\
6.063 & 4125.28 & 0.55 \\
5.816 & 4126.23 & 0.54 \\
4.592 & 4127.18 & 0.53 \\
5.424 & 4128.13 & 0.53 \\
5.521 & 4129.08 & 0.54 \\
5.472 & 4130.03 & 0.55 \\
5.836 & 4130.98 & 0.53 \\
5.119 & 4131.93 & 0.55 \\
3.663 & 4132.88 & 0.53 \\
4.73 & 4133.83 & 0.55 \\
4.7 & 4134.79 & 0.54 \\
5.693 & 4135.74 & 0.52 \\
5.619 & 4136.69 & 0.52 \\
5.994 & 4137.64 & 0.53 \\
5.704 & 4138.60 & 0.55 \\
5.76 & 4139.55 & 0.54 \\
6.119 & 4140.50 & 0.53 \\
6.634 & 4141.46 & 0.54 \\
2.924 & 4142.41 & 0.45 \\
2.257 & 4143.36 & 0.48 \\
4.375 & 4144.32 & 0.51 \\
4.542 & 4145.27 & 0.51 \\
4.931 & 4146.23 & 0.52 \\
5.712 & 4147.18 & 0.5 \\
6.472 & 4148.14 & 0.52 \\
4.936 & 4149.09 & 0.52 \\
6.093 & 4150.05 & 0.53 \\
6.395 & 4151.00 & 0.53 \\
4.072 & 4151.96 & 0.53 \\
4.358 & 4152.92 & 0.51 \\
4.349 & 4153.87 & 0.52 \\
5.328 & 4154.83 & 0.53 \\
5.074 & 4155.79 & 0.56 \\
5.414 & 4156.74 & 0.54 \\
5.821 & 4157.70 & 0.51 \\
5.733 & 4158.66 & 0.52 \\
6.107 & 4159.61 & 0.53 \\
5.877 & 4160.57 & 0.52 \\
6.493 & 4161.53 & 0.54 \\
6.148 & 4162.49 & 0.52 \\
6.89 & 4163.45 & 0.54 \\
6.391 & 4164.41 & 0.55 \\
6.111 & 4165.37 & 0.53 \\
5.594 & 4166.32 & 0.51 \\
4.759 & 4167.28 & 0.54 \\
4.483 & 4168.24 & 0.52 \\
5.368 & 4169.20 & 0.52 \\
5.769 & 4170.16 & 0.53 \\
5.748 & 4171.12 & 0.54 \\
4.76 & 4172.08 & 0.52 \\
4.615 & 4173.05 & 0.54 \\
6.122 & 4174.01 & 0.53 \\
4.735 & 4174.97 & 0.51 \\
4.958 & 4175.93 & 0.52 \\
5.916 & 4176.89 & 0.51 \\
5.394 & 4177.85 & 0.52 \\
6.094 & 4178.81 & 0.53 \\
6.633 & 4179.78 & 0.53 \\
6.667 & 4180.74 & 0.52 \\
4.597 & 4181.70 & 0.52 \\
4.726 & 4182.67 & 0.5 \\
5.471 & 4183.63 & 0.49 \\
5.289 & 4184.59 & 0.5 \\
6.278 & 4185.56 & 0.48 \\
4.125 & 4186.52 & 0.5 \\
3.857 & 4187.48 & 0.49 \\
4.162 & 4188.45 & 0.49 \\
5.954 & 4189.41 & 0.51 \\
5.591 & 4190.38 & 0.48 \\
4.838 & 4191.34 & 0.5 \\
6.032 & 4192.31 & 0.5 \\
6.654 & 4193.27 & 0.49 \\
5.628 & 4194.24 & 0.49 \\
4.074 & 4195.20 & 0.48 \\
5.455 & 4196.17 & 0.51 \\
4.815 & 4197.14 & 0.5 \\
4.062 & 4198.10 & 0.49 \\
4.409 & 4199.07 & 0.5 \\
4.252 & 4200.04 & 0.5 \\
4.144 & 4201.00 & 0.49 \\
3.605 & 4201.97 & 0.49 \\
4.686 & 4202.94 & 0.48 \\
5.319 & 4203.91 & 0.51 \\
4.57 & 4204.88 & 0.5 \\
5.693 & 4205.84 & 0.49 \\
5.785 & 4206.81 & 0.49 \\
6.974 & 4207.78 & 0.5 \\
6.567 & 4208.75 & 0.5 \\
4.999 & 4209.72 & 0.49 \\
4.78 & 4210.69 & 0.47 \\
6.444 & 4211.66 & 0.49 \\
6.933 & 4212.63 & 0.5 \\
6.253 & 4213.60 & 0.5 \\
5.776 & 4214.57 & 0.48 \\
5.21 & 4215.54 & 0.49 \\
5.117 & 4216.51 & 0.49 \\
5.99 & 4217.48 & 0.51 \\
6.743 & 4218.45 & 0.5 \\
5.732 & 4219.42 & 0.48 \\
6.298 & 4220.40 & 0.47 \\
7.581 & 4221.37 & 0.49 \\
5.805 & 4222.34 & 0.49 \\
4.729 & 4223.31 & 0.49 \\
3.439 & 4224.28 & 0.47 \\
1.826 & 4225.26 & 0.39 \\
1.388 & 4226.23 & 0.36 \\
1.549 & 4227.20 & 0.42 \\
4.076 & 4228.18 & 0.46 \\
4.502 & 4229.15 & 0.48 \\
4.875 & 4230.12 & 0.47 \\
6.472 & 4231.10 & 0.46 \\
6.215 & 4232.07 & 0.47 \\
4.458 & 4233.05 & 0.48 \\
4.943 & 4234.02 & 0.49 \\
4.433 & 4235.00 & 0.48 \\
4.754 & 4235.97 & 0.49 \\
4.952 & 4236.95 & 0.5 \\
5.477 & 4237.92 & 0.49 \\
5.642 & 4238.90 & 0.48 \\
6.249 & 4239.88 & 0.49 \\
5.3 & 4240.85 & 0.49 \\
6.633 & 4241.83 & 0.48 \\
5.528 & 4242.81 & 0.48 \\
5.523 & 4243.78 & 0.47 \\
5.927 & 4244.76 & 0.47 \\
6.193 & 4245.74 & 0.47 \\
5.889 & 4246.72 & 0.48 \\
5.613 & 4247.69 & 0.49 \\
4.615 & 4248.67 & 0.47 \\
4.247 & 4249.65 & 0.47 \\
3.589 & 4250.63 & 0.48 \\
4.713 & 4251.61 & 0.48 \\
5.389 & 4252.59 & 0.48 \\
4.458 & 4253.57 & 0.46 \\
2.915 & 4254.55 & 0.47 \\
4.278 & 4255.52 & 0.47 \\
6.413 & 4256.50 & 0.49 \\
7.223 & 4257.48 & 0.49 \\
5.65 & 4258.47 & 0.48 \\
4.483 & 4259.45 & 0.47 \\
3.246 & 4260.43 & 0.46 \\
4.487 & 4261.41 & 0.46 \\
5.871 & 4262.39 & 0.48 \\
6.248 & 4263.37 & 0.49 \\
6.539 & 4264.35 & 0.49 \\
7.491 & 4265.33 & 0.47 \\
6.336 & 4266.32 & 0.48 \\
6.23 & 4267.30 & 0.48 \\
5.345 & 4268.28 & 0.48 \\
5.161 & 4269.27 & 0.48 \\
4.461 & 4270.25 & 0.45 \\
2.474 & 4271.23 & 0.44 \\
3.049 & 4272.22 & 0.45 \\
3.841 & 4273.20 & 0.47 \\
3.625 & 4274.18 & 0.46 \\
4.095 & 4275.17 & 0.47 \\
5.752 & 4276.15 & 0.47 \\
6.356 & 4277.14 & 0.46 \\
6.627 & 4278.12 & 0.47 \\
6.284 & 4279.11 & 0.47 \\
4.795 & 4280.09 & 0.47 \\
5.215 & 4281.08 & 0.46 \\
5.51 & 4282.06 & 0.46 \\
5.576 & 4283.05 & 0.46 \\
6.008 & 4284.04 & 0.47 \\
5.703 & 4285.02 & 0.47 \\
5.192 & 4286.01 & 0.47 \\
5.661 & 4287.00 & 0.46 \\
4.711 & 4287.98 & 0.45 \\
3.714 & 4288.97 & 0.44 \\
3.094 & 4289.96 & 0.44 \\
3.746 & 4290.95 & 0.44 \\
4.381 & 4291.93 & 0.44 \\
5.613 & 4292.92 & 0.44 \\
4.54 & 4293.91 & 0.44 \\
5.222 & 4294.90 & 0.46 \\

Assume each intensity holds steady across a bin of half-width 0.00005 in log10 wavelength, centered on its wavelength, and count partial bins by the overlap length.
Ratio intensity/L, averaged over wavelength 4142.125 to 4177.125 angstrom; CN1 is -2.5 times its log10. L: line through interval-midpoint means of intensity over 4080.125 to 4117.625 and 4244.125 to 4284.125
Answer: 0.06 mag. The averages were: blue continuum 5.81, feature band 5.3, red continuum 5.17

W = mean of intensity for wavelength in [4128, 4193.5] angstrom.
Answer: 5.36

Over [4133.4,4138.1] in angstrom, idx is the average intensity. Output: 5.35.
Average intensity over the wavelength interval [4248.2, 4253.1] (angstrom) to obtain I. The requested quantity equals 4.5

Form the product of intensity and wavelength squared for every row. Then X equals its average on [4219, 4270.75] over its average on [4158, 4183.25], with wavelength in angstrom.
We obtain 0.94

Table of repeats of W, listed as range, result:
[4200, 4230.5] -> 5.06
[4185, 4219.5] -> 5.32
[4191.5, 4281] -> 5.16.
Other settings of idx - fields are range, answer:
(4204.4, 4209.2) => 5.92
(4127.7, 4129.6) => 5.48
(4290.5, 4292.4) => 4.08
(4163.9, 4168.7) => 5.49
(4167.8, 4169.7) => 4.94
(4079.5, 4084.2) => 5.84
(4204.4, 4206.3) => 5.15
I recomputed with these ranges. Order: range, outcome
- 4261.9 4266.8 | 6.49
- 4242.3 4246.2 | 5.79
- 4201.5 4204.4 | 4.53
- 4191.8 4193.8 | 6.3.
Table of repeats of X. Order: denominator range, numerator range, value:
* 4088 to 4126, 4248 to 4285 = 0.95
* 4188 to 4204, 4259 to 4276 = 1.03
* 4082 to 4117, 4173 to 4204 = 0.93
